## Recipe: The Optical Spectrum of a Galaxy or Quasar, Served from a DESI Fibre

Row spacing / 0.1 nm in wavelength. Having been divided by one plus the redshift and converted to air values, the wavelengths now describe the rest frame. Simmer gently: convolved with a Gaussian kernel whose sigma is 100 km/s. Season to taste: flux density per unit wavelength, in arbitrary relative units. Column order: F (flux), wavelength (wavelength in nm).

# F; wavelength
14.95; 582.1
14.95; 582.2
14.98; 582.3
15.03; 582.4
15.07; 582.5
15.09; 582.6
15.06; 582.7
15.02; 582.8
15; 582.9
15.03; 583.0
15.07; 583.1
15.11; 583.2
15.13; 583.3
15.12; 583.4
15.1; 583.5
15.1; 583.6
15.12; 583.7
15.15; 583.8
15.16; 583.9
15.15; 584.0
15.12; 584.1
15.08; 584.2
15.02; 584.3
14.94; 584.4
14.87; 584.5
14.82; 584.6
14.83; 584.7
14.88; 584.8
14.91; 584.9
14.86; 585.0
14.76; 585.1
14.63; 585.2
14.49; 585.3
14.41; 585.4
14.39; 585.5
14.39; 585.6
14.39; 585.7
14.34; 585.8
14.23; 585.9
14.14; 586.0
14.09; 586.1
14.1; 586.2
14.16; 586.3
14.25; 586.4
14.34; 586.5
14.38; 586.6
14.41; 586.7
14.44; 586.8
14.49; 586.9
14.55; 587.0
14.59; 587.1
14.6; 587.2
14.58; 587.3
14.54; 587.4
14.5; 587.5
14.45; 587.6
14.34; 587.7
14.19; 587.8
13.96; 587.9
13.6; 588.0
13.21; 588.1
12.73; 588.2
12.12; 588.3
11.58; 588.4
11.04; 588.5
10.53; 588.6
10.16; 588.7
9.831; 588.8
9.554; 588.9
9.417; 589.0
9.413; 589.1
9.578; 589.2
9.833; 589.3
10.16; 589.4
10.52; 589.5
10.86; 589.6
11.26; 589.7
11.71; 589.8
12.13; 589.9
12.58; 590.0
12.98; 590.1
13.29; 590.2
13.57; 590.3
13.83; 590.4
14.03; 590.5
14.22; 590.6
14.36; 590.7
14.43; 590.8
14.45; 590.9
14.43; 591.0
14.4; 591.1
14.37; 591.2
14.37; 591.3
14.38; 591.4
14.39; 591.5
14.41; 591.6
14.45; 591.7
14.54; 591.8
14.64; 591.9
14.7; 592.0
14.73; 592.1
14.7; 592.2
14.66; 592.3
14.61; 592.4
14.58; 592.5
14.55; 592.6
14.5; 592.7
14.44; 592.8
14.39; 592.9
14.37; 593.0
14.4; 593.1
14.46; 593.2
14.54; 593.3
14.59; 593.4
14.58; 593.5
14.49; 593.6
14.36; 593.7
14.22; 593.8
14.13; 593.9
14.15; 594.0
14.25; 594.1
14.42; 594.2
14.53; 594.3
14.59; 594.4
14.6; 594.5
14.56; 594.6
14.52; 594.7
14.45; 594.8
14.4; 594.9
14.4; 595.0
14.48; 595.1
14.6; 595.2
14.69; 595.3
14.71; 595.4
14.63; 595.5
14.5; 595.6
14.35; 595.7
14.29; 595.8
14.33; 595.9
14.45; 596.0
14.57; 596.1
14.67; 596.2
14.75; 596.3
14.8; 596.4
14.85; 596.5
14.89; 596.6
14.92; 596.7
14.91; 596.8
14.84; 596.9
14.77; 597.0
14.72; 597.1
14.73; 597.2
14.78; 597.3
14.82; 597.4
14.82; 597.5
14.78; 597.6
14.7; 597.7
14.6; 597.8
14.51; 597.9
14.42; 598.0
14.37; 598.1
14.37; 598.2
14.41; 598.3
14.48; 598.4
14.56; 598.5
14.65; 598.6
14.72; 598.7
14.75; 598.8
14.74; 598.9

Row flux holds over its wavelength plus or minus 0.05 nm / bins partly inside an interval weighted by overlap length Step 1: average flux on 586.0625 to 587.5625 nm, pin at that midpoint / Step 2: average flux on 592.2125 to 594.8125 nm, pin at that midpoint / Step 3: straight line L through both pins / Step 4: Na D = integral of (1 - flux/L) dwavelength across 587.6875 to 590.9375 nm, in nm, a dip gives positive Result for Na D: 0.53 nm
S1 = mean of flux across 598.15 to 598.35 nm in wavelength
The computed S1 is 14.4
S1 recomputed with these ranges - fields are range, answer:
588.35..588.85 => 10.6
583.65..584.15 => 15.1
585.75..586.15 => 14.2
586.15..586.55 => 14.2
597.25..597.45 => 14.8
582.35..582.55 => 15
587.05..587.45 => 14.6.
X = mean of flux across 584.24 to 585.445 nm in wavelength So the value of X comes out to 14.8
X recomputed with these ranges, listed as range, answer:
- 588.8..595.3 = 13.6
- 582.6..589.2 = 14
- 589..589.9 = 10.5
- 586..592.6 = 13.3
